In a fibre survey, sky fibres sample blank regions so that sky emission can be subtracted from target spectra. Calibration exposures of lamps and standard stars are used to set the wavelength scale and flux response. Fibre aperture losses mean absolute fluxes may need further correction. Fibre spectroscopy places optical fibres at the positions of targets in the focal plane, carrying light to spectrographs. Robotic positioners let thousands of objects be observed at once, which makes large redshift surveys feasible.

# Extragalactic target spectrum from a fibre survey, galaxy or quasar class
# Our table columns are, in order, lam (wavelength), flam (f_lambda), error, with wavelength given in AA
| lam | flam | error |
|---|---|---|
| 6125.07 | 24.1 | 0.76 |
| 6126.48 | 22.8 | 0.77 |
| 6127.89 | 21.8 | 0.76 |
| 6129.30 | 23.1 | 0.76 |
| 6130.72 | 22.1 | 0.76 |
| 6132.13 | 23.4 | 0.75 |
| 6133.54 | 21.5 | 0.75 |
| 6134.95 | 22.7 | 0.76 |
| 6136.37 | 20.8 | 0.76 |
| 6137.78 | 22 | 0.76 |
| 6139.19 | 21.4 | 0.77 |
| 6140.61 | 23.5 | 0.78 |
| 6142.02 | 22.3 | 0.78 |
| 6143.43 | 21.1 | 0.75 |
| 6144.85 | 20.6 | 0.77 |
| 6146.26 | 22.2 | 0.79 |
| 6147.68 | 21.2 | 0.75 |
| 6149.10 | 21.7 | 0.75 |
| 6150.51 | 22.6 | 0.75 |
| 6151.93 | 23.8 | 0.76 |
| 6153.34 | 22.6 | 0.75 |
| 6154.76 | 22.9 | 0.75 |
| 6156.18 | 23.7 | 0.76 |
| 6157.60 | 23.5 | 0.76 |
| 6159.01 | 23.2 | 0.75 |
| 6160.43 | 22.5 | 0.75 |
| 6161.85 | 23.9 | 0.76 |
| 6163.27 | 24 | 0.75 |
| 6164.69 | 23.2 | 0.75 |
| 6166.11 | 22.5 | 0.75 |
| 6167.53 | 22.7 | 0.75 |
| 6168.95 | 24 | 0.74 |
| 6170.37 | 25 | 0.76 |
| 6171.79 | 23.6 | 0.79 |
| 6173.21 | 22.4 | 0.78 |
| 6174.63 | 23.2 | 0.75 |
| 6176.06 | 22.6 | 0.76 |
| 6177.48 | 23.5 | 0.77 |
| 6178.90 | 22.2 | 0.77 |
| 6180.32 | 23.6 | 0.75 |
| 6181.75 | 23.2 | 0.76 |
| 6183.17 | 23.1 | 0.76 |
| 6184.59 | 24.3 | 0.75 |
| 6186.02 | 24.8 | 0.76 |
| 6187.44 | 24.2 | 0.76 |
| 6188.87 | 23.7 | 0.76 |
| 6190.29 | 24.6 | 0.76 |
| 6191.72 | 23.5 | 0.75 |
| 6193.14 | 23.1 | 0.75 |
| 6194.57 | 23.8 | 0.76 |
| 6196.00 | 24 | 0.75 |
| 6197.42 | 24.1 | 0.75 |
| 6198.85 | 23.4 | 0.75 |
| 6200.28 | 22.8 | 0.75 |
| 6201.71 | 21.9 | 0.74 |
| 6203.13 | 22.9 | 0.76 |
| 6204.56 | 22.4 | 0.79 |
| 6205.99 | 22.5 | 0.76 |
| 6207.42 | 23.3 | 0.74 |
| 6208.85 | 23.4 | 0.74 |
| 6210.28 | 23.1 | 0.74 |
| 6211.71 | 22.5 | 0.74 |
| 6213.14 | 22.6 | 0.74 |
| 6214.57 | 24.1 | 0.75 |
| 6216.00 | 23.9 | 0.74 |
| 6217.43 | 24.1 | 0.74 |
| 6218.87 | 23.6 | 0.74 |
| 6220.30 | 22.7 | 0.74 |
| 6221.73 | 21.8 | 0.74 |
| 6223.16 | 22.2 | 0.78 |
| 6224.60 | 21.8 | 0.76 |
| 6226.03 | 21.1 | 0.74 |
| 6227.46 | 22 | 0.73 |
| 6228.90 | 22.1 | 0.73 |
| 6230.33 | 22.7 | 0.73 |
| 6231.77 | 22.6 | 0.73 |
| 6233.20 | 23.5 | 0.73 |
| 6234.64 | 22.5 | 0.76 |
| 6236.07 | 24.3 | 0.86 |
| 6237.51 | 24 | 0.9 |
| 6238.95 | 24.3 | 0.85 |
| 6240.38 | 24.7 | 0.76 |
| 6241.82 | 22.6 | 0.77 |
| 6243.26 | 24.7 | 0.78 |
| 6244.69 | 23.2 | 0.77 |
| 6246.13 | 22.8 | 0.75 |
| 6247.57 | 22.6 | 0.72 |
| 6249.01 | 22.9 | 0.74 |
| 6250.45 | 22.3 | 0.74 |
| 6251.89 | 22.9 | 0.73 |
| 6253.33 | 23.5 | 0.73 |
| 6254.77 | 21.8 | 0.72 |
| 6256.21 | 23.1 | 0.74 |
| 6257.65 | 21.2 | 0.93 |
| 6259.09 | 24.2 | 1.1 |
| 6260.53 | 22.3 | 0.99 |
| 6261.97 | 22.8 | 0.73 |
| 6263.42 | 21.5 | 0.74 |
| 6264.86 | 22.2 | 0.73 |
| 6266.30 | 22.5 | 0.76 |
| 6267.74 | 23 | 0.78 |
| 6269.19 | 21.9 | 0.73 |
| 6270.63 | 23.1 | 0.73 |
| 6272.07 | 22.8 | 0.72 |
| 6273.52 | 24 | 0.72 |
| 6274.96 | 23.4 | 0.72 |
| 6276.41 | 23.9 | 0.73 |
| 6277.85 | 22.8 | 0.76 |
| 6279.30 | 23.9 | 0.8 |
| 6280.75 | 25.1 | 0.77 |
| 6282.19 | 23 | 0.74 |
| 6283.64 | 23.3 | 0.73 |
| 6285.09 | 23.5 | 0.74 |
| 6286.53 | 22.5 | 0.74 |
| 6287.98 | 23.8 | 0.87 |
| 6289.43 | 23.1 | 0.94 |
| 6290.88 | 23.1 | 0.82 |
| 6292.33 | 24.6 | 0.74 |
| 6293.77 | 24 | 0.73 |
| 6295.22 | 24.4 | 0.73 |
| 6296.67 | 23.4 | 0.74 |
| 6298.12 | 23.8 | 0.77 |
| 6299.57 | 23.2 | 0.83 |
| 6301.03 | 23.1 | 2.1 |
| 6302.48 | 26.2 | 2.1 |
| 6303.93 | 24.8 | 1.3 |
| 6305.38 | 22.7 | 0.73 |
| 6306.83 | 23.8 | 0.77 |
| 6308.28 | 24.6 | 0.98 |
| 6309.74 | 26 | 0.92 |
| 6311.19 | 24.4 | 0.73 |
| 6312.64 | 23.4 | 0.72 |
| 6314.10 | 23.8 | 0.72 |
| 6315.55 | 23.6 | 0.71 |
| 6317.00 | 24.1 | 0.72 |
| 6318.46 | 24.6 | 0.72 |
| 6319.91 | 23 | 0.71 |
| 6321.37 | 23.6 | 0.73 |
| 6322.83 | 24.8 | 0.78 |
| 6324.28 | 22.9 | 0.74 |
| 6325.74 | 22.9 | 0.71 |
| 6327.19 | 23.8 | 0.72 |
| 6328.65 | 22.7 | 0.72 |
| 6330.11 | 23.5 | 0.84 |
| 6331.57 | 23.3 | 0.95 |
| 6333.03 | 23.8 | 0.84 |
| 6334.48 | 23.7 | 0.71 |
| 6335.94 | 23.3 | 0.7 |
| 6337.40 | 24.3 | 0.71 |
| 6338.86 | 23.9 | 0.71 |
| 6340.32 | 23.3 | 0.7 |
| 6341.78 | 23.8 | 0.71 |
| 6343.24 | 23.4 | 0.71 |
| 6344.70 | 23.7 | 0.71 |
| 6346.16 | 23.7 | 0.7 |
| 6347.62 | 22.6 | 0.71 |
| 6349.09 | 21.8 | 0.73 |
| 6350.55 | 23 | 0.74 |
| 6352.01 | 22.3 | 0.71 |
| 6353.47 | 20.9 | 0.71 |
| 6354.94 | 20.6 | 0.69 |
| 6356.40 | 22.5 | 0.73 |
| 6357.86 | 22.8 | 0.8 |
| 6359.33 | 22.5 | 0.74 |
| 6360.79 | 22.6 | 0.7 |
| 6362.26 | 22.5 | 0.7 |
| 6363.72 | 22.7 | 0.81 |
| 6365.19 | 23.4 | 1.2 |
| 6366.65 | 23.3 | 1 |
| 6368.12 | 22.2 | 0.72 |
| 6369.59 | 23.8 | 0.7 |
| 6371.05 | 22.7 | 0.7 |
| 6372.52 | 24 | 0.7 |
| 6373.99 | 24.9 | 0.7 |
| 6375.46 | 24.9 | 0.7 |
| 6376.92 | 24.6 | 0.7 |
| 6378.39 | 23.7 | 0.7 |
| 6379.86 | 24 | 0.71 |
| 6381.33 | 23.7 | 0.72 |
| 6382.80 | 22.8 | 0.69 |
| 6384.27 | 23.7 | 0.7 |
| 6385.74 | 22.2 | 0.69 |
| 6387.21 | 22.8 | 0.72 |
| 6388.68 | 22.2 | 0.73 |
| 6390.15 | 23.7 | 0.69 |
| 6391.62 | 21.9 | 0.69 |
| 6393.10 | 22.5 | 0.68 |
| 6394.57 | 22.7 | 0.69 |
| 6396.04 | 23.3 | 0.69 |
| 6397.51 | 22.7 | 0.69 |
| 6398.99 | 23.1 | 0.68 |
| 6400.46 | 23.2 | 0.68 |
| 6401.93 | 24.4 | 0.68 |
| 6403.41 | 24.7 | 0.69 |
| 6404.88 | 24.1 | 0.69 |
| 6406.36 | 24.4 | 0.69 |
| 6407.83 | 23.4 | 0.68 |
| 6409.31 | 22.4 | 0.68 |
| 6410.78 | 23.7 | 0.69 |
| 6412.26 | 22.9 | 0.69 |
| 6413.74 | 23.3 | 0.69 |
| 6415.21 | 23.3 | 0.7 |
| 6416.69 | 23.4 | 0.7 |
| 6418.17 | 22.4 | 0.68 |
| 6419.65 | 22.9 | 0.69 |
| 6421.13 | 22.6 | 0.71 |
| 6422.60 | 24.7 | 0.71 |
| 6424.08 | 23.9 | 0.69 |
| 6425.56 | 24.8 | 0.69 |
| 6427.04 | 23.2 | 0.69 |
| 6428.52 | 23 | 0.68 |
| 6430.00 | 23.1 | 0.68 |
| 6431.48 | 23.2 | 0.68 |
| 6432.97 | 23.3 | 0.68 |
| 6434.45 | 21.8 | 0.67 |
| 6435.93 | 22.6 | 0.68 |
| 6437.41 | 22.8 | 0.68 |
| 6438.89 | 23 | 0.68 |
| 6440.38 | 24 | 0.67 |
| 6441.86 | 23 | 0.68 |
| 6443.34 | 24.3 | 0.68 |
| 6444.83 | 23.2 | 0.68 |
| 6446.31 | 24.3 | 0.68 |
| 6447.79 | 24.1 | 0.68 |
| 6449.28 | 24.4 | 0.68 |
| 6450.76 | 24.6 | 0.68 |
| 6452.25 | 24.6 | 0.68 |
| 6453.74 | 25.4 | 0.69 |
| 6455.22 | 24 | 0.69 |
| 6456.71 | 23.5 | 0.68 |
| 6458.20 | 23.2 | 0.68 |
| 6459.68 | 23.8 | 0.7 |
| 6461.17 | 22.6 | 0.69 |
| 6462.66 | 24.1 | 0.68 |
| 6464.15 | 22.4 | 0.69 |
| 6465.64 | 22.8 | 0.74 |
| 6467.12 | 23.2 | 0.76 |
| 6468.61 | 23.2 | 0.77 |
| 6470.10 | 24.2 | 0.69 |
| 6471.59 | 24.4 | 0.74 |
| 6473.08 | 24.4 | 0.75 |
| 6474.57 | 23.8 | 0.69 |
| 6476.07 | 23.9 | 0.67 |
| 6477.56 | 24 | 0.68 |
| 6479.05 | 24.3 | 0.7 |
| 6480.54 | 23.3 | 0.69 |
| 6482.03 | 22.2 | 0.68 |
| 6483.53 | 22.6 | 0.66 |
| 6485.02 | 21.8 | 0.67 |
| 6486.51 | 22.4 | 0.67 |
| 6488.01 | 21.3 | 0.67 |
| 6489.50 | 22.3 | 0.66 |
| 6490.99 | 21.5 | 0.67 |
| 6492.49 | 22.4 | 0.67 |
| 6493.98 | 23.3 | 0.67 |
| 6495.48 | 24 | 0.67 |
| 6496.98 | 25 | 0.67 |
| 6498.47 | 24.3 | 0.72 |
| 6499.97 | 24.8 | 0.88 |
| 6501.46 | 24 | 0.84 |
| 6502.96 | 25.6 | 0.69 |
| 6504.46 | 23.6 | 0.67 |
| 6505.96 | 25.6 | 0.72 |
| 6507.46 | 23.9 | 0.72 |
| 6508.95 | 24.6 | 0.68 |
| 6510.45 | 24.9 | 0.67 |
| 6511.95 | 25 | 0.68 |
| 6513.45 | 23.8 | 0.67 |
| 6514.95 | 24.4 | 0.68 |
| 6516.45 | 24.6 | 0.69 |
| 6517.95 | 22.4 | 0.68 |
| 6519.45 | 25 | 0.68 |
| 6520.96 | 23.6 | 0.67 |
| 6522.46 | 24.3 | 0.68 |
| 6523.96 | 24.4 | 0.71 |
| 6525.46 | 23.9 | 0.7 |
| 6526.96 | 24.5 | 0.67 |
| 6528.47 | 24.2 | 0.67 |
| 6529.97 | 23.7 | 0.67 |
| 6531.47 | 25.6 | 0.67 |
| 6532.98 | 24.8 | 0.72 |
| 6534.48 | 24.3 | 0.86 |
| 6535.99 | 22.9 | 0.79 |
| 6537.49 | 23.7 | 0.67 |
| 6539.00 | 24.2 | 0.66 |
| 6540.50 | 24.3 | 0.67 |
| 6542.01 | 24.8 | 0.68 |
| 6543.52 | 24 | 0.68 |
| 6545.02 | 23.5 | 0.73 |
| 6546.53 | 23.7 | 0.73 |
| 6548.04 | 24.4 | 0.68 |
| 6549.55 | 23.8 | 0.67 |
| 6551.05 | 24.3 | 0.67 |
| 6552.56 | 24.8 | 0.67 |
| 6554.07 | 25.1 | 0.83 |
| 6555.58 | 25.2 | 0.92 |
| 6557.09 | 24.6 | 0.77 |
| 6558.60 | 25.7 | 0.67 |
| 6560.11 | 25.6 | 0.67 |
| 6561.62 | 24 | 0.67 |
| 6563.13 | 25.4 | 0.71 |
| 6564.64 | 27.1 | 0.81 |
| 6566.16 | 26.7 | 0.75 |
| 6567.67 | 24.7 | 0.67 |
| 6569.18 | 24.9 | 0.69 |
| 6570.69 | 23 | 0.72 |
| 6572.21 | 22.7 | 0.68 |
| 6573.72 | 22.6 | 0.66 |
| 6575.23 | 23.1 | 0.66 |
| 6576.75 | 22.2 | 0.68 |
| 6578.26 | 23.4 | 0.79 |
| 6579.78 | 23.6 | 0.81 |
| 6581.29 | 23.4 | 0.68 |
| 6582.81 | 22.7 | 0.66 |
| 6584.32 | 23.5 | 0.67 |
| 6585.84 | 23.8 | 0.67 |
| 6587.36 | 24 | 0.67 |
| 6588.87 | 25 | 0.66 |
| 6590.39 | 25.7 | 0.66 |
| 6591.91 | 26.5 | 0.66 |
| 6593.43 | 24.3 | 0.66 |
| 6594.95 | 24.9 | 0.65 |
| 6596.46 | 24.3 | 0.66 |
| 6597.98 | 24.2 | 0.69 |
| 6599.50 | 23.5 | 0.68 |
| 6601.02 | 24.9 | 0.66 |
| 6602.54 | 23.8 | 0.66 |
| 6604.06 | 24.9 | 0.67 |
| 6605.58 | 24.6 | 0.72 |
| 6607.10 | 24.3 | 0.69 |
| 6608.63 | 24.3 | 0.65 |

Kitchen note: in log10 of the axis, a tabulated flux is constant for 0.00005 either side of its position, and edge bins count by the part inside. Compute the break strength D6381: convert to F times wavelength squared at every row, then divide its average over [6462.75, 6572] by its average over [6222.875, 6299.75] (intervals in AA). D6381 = 1.13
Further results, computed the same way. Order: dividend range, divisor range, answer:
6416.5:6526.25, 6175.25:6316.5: 1.09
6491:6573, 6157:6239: 1.17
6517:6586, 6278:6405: 1.10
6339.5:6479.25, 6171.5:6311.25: 1.06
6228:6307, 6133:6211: 1.04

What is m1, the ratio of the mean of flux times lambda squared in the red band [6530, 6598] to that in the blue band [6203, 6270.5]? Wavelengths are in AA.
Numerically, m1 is 1.18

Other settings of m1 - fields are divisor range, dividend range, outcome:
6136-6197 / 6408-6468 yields 1.11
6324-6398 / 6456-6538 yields 1.07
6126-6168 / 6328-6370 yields 1.09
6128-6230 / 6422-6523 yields 1.13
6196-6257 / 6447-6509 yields 1.11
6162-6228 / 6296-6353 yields 1.06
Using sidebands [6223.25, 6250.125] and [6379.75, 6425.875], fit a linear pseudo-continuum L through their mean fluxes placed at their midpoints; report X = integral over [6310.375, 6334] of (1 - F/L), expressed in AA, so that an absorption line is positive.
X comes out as -0.5 AA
